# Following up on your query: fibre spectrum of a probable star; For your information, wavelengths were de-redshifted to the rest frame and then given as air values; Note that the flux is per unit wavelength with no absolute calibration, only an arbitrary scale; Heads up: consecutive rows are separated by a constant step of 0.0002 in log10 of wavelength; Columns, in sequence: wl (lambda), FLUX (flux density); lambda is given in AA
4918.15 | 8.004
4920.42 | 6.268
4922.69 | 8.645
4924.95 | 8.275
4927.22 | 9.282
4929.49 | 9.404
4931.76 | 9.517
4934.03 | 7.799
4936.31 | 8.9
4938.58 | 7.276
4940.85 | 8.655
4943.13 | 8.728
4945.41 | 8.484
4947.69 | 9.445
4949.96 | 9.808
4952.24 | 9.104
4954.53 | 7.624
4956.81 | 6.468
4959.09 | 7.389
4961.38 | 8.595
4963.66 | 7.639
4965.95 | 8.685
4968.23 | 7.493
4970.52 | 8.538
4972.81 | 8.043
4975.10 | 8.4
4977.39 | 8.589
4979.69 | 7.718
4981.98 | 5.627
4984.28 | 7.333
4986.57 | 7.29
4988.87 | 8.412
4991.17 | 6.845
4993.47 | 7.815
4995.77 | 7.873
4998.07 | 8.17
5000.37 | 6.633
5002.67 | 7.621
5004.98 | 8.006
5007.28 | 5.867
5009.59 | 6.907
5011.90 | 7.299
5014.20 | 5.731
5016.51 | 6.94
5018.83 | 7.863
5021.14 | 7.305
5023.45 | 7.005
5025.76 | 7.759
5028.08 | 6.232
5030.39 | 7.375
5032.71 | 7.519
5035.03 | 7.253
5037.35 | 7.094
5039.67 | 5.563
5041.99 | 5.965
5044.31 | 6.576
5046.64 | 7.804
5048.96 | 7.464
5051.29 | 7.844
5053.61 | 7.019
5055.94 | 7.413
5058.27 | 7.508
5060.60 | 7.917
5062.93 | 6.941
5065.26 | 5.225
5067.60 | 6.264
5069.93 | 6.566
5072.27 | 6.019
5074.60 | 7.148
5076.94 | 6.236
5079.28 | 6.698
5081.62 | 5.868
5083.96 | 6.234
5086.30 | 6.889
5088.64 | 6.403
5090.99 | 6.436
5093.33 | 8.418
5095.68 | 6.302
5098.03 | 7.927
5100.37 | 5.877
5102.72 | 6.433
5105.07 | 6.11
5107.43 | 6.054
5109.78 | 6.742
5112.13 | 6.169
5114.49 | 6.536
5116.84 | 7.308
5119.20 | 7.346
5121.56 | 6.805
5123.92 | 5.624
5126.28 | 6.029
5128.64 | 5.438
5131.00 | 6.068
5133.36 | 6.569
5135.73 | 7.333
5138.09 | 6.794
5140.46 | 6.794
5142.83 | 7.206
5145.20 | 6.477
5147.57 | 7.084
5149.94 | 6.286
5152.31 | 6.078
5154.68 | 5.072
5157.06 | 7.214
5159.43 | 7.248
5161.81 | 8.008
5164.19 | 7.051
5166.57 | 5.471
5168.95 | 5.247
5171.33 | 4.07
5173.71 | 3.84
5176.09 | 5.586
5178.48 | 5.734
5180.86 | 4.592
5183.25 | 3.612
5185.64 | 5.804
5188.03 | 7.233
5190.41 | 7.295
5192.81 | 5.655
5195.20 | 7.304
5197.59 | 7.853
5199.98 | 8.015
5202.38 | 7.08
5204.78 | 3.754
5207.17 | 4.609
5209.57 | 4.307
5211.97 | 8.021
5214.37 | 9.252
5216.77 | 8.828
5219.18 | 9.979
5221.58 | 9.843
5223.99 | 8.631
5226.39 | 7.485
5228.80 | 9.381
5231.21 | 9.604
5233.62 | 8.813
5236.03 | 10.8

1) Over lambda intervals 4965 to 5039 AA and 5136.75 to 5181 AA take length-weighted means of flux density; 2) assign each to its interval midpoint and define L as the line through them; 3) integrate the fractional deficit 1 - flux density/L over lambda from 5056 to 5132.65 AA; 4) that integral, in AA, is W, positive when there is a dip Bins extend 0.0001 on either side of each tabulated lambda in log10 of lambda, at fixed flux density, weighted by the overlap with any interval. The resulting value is 1.10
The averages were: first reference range 7.4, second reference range 6.14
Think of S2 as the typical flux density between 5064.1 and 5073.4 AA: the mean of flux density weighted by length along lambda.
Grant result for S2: 6.01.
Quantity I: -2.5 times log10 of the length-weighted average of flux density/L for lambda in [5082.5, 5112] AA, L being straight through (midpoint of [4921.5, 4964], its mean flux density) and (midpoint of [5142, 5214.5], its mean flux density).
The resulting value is 0.05 mag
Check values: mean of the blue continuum 8.49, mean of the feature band 6.63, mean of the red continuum 6.15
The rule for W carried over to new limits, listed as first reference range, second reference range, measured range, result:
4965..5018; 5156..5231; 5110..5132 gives 1.95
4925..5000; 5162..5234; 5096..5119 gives 2.25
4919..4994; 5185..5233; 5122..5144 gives 3.62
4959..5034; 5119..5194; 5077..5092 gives 0.72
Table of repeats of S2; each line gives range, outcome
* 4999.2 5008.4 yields 7.04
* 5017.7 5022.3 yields 7.59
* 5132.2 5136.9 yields 6.94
